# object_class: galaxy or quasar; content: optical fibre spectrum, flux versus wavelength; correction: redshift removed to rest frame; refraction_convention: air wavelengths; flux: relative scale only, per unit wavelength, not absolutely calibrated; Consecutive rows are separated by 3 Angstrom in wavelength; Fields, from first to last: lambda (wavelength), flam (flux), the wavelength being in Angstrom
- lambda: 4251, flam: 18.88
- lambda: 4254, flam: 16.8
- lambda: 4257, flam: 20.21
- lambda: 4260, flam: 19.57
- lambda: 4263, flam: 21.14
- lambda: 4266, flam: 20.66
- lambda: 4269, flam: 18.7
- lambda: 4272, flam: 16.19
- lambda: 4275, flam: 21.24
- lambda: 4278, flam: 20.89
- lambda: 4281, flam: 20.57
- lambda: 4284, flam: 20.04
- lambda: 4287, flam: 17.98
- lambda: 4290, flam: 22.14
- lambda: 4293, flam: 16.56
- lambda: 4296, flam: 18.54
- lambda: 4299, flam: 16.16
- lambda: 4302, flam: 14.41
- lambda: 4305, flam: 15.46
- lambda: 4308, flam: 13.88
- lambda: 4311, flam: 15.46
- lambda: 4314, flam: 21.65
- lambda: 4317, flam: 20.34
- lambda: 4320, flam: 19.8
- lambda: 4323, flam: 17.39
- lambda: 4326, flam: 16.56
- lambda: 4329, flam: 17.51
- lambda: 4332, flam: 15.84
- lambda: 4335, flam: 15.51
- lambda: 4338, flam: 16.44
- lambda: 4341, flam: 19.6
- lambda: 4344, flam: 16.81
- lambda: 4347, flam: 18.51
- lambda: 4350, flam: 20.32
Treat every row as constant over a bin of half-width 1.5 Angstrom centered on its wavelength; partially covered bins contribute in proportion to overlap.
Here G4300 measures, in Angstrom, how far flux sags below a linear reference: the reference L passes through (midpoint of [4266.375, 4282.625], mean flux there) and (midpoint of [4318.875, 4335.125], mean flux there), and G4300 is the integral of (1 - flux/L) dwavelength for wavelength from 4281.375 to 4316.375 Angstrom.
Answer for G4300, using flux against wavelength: 1.58 Angstrom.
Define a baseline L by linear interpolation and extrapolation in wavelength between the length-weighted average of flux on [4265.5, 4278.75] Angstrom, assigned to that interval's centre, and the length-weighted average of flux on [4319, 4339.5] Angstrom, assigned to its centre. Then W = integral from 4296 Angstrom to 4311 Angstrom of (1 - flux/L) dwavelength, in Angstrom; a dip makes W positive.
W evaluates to 2.21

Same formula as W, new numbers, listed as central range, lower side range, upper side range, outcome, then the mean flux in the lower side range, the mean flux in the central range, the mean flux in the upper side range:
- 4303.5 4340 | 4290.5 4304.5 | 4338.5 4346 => 0.5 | 16.8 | 17.2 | 18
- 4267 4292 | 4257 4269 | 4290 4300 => -0.9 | 20.2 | 19.7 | 17.9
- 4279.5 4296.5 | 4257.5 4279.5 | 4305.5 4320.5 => -0.3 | 19.8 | 19.3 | 17.9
